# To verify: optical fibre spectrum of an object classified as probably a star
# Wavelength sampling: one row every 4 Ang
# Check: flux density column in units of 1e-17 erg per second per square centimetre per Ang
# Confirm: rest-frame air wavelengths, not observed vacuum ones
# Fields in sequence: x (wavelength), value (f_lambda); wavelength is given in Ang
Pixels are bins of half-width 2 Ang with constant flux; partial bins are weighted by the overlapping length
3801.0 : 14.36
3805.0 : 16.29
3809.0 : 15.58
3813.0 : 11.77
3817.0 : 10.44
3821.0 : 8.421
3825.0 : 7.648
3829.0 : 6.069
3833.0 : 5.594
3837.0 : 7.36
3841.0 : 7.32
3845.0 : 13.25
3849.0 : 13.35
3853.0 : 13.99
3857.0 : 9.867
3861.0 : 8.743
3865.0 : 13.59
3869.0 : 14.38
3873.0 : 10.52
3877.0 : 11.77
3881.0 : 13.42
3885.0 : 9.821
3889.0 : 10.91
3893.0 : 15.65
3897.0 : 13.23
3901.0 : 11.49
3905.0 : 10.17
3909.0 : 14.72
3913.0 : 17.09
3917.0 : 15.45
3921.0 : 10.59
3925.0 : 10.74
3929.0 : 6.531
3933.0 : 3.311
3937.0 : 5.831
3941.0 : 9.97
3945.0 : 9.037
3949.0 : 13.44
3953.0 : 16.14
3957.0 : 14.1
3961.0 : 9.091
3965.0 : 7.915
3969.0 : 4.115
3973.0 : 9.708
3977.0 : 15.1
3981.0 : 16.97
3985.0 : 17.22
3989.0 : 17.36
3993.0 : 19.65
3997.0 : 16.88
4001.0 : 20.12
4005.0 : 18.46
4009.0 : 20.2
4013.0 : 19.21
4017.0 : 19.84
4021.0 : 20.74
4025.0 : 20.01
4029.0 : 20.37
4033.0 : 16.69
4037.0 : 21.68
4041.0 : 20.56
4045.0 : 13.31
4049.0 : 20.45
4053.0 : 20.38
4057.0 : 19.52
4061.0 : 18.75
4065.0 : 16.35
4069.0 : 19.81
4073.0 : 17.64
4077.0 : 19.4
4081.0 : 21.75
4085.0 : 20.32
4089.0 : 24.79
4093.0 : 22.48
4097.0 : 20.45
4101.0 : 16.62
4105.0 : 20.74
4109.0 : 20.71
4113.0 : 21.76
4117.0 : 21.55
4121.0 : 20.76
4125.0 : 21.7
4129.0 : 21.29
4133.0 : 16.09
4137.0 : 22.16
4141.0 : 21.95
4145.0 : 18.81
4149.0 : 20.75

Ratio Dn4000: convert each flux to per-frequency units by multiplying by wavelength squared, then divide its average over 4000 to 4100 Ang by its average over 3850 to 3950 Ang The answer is 1.9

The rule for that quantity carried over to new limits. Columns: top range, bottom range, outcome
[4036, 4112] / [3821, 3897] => 2.05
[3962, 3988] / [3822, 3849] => 1.55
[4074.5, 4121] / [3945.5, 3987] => 1.82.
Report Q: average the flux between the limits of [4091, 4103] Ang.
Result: 19.8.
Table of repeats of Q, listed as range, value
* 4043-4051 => 16.9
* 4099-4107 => 18.7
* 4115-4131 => 21.3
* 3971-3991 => 15.3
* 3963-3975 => 7.25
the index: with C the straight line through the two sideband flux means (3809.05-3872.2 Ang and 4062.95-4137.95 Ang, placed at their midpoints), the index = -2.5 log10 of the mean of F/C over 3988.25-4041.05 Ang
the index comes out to -0.14 mag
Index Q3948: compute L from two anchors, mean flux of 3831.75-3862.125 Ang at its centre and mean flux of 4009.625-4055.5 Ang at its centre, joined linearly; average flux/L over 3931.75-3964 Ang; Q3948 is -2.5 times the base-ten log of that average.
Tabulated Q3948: 0.44 mag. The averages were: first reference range 10.1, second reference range 19.4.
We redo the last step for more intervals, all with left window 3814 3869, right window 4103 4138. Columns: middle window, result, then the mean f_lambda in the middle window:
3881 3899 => -0.07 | 12.5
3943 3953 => 0.15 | 12.2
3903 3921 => -0.11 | 13.9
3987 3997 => -0.16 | 18.2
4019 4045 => -0.13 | 19.5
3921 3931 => 0.41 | 9.03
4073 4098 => -0.10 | 21.3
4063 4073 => 0.04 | 18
